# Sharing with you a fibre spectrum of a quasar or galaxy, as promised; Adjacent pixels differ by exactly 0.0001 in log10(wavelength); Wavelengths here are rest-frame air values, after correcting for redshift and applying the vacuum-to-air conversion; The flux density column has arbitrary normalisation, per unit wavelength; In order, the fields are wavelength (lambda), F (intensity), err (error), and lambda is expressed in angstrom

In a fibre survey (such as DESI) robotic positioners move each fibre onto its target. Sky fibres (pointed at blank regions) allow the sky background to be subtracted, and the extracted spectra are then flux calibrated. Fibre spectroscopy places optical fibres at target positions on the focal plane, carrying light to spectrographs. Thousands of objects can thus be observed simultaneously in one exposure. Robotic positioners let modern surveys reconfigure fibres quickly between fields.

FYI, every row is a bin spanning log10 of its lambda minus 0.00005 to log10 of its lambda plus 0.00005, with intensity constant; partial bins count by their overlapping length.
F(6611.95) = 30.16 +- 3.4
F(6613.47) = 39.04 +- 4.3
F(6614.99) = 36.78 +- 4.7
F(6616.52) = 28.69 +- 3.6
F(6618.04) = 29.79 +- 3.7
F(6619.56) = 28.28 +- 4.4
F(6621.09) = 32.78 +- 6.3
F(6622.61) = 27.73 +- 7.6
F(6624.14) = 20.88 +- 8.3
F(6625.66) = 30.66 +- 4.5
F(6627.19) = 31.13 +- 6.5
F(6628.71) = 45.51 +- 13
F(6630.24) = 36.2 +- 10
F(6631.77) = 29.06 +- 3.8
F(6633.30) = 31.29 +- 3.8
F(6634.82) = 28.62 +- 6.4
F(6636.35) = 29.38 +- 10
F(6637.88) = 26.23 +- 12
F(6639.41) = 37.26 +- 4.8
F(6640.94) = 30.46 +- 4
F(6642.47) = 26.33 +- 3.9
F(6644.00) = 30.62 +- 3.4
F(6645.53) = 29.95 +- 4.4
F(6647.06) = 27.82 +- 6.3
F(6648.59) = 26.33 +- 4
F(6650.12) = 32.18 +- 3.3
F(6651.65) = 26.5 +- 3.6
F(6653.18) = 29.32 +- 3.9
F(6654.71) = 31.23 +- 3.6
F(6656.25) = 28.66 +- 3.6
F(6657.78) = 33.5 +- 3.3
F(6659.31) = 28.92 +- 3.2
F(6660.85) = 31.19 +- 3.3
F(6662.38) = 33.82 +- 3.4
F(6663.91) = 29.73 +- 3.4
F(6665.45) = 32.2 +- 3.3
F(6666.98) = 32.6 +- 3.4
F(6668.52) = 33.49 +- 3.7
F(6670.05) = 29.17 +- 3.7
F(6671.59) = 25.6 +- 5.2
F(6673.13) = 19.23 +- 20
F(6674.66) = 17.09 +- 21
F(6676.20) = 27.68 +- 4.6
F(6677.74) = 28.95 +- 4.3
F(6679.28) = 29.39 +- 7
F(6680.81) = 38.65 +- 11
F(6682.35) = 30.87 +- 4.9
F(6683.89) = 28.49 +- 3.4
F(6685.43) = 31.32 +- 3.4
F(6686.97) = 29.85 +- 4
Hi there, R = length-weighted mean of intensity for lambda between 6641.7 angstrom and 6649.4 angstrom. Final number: 28.2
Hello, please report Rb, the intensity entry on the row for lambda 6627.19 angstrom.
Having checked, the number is 31.13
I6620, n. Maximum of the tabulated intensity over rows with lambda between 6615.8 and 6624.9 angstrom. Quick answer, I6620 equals 32.78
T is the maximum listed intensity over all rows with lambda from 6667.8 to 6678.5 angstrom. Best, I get 33.49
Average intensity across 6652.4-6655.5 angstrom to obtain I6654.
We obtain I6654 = 30.2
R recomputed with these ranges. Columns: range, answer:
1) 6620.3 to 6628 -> 28.8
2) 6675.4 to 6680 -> 28.5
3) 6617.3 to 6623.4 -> 29.6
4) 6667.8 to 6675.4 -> 24.9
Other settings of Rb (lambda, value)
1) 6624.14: 20.88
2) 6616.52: 28.69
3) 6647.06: 27.82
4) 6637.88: 26.23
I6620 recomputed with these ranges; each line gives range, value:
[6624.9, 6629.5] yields 45.51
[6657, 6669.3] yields 33.82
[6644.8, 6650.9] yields 32.18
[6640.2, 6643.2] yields 30.46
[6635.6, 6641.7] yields 37.26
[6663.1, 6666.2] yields 32.2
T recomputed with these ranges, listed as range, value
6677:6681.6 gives 38.65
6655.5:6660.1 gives 33.5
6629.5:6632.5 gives 36.2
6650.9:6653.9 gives 29.32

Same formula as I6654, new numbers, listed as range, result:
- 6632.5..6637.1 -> 29.8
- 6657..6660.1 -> 31.2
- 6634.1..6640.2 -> 30.4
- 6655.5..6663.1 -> 31.2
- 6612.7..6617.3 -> 34.8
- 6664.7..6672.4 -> 30.5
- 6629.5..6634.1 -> 32.1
